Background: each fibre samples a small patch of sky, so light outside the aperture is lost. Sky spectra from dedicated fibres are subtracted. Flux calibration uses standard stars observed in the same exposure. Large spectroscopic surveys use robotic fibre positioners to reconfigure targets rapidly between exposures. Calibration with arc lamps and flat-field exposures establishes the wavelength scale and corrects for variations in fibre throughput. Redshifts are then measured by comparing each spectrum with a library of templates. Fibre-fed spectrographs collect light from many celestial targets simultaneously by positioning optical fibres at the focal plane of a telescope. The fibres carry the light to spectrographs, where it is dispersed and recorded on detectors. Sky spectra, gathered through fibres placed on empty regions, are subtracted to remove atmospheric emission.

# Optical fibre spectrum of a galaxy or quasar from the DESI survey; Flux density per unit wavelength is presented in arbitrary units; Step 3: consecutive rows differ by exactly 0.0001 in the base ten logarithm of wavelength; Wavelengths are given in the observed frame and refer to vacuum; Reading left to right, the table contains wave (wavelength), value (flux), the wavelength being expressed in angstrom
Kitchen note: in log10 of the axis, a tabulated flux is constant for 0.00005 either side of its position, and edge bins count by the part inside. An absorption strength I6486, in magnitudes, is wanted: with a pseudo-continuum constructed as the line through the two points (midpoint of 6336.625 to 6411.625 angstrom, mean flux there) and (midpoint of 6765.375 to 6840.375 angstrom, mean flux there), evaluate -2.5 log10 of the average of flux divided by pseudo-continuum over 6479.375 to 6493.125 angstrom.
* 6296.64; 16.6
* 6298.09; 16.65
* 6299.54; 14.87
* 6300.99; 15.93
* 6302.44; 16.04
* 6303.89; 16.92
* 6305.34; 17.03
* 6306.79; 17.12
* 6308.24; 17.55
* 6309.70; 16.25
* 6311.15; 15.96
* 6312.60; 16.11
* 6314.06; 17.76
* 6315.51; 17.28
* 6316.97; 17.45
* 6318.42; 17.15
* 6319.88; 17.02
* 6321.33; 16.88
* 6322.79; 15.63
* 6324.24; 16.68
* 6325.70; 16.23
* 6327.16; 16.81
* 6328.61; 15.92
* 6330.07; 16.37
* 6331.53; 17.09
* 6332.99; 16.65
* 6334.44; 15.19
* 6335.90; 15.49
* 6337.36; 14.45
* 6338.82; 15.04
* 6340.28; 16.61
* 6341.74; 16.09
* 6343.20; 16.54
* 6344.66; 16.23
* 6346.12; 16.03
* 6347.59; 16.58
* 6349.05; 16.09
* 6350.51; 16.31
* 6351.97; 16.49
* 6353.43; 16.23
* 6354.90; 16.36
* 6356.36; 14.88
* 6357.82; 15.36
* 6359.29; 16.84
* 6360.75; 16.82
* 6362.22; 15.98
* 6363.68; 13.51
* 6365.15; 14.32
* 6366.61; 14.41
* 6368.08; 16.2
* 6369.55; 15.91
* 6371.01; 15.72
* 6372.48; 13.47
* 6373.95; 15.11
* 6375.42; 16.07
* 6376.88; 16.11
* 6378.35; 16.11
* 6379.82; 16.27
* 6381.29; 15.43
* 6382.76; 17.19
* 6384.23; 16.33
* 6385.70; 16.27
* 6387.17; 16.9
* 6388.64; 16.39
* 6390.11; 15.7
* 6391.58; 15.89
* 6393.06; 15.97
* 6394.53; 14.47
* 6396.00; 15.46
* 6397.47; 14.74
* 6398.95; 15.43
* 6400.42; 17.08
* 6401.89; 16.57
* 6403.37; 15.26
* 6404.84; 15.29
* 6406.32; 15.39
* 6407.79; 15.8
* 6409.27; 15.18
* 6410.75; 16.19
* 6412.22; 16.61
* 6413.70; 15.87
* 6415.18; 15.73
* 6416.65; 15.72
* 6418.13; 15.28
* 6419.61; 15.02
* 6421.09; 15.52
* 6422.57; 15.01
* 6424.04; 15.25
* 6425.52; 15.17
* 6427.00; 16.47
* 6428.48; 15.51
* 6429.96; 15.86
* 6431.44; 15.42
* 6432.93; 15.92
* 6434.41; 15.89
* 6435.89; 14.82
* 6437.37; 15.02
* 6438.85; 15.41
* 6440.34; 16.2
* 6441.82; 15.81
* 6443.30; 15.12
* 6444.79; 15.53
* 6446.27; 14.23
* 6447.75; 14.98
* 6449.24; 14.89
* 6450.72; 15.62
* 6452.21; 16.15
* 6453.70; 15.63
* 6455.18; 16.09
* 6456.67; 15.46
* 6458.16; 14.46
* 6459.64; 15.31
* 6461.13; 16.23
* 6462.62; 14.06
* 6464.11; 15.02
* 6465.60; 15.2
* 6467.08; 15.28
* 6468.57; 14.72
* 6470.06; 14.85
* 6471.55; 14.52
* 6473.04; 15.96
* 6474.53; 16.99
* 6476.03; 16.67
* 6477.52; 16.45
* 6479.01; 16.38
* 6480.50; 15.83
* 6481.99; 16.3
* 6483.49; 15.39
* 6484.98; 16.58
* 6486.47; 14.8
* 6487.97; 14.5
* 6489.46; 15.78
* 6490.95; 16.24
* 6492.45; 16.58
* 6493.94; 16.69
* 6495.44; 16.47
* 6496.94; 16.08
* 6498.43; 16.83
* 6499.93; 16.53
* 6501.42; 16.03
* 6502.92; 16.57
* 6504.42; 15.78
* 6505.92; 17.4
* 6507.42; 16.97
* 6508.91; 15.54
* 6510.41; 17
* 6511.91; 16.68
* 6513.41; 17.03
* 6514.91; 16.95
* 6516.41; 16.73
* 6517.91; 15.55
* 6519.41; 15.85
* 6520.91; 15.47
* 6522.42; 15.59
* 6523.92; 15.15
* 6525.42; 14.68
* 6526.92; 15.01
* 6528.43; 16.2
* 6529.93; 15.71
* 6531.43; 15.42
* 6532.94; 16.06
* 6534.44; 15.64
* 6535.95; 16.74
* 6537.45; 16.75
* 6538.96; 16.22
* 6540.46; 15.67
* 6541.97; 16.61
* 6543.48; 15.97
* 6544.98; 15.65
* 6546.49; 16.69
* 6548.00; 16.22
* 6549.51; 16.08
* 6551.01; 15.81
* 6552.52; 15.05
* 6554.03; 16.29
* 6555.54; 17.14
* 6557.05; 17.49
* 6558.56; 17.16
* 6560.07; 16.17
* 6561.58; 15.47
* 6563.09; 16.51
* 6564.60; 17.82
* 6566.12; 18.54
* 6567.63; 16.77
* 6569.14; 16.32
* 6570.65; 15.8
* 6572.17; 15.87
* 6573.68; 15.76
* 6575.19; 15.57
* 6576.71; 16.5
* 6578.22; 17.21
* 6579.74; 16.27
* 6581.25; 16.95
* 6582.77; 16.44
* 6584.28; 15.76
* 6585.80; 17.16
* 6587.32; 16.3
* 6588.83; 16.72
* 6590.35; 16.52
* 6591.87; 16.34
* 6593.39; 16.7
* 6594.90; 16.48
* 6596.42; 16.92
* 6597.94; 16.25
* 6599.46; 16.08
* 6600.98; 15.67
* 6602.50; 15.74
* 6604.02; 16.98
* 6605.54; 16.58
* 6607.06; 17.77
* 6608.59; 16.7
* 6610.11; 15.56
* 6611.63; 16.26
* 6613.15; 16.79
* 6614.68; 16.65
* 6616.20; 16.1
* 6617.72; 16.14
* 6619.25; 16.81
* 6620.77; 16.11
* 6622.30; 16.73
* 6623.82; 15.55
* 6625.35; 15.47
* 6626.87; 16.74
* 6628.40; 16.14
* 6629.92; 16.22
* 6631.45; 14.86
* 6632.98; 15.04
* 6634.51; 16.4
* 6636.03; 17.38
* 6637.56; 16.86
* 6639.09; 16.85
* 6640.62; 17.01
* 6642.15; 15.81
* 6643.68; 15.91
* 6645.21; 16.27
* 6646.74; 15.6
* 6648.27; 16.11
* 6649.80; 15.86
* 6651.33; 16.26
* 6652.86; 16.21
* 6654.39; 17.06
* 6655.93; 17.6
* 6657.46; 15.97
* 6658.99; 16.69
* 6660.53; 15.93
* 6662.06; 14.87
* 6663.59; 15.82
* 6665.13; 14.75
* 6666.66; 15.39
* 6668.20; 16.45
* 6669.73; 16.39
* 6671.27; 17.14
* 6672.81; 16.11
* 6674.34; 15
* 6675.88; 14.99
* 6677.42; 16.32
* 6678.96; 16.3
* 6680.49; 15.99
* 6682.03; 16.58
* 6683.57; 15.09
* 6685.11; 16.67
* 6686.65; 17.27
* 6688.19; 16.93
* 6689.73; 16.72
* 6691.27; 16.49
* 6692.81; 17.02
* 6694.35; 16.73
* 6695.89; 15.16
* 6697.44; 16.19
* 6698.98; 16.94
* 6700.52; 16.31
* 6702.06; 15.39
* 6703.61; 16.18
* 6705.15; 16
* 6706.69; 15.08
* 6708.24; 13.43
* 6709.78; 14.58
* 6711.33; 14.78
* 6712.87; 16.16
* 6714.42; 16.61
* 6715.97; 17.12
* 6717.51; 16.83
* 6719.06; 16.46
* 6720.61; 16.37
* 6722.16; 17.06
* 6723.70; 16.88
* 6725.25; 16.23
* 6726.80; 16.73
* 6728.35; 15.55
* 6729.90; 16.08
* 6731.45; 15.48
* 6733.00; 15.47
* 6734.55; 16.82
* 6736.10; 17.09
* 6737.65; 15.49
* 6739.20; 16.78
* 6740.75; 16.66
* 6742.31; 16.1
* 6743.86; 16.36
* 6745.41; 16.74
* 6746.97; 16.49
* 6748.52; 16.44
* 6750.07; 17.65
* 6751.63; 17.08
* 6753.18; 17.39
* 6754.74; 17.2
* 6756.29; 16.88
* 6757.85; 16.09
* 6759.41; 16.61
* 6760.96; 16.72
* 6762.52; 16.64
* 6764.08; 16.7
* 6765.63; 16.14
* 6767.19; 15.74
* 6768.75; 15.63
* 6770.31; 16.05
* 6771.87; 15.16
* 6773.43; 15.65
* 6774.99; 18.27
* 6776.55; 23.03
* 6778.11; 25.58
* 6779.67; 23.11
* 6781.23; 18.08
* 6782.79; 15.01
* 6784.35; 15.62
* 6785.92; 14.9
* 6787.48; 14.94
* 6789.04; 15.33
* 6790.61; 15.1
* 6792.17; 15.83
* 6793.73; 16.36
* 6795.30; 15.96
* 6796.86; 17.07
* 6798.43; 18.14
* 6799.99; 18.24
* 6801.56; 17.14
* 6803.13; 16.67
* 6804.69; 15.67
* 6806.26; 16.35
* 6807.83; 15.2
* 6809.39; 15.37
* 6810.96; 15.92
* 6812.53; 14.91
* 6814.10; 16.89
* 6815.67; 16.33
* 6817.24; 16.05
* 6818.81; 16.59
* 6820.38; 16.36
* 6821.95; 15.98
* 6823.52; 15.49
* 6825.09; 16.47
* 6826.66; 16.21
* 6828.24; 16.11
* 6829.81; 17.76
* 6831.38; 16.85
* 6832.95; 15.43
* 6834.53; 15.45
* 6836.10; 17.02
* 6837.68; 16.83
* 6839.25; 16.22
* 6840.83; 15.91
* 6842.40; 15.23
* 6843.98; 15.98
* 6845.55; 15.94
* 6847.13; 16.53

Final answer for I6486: 0.015 mag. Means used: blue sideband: 15.8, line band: 15.8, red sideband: 16.7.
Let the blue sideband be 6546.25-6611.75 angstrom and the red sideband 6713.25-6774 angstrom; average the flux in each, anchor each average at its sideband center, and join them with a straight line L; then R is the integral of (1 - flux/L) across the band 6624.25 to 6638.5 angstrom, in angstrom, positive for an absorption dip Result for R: 0.3 angstrom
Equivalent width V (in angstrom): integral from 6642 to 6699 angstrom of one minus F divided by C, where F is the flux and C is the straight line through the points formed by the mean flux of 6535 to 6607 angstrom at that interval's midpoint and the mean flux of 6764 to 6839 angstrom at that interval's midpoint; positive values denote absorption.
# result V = 1.3 angstrom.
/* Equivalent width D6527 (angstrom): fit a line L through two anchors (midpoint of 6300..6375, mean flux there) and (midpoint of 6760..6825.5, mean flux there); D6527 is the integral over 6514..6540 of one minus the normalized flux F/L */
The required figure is 0.8 angstrom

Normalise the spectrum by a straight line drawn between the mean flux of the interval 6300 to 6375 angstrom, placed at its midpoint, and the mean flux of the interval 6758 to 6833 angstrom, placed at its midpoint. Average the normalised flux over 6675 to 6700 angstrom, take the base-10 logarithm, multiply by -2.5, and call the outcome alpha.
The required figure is 0.015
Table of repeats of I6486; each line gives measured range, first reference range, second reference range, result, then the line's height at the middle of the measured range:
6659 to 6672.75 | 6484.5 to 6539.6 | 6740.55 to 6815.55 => 0.04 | 16.5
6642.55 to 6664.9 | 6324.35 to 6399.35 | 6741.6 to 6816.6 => 0.03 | 16.5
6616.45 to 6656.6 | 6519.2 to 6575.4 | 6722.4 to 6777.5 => 0.01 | 16.4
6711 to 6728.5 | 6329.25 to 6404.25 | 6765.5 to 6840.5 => 0.00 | 16.5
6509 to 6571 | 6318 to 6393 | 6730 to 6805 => 0.01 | 16.4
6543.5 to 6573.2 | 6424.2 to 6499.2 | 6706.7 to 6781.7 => -0.03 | 16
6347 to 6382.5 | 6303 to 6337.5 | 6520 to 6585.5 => 0.05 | 16.5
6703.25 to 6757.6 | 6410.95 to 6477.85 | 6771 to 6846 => 0.01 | 16.4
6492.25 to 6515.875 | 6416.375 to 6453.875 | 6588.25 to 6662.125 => -0.06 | 15.8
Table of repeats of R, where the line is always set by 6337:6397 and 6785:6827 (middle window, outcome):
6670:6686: 0.0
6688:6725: -0.2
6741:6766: -1.0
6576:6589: -0.5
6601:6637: -0.7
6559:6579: -0.7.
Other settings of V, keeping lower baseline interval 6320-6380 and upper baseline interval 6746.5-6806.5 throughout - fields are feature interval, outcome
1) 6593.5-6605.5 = 0.14 angstrom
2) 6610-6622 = 0.16 angstrom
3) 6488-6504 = -0.01 angstrom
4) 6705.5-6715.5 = 0.96 angstrom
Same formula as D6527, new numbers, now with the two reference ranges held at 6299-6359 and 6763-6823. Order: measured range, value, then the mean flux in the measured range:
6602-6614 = 0.0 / 16.6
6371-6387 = 0.5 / 15.9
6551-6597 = 0.1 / 16.5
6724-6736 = 0.4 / 16.1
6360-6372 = 0.8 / 15.3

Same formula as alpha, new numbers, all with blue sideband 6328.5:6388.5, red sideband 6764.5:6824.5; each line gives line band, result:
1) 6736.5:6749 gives 0.02 mag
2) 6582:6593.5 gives -0.01 mag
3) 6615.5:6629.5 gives 0.01 mag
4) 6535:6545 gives 0.00 mag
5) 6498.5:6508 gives -0.03 mag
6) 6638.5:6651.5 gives 0.02 mag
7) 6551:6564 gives -0.01 mag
